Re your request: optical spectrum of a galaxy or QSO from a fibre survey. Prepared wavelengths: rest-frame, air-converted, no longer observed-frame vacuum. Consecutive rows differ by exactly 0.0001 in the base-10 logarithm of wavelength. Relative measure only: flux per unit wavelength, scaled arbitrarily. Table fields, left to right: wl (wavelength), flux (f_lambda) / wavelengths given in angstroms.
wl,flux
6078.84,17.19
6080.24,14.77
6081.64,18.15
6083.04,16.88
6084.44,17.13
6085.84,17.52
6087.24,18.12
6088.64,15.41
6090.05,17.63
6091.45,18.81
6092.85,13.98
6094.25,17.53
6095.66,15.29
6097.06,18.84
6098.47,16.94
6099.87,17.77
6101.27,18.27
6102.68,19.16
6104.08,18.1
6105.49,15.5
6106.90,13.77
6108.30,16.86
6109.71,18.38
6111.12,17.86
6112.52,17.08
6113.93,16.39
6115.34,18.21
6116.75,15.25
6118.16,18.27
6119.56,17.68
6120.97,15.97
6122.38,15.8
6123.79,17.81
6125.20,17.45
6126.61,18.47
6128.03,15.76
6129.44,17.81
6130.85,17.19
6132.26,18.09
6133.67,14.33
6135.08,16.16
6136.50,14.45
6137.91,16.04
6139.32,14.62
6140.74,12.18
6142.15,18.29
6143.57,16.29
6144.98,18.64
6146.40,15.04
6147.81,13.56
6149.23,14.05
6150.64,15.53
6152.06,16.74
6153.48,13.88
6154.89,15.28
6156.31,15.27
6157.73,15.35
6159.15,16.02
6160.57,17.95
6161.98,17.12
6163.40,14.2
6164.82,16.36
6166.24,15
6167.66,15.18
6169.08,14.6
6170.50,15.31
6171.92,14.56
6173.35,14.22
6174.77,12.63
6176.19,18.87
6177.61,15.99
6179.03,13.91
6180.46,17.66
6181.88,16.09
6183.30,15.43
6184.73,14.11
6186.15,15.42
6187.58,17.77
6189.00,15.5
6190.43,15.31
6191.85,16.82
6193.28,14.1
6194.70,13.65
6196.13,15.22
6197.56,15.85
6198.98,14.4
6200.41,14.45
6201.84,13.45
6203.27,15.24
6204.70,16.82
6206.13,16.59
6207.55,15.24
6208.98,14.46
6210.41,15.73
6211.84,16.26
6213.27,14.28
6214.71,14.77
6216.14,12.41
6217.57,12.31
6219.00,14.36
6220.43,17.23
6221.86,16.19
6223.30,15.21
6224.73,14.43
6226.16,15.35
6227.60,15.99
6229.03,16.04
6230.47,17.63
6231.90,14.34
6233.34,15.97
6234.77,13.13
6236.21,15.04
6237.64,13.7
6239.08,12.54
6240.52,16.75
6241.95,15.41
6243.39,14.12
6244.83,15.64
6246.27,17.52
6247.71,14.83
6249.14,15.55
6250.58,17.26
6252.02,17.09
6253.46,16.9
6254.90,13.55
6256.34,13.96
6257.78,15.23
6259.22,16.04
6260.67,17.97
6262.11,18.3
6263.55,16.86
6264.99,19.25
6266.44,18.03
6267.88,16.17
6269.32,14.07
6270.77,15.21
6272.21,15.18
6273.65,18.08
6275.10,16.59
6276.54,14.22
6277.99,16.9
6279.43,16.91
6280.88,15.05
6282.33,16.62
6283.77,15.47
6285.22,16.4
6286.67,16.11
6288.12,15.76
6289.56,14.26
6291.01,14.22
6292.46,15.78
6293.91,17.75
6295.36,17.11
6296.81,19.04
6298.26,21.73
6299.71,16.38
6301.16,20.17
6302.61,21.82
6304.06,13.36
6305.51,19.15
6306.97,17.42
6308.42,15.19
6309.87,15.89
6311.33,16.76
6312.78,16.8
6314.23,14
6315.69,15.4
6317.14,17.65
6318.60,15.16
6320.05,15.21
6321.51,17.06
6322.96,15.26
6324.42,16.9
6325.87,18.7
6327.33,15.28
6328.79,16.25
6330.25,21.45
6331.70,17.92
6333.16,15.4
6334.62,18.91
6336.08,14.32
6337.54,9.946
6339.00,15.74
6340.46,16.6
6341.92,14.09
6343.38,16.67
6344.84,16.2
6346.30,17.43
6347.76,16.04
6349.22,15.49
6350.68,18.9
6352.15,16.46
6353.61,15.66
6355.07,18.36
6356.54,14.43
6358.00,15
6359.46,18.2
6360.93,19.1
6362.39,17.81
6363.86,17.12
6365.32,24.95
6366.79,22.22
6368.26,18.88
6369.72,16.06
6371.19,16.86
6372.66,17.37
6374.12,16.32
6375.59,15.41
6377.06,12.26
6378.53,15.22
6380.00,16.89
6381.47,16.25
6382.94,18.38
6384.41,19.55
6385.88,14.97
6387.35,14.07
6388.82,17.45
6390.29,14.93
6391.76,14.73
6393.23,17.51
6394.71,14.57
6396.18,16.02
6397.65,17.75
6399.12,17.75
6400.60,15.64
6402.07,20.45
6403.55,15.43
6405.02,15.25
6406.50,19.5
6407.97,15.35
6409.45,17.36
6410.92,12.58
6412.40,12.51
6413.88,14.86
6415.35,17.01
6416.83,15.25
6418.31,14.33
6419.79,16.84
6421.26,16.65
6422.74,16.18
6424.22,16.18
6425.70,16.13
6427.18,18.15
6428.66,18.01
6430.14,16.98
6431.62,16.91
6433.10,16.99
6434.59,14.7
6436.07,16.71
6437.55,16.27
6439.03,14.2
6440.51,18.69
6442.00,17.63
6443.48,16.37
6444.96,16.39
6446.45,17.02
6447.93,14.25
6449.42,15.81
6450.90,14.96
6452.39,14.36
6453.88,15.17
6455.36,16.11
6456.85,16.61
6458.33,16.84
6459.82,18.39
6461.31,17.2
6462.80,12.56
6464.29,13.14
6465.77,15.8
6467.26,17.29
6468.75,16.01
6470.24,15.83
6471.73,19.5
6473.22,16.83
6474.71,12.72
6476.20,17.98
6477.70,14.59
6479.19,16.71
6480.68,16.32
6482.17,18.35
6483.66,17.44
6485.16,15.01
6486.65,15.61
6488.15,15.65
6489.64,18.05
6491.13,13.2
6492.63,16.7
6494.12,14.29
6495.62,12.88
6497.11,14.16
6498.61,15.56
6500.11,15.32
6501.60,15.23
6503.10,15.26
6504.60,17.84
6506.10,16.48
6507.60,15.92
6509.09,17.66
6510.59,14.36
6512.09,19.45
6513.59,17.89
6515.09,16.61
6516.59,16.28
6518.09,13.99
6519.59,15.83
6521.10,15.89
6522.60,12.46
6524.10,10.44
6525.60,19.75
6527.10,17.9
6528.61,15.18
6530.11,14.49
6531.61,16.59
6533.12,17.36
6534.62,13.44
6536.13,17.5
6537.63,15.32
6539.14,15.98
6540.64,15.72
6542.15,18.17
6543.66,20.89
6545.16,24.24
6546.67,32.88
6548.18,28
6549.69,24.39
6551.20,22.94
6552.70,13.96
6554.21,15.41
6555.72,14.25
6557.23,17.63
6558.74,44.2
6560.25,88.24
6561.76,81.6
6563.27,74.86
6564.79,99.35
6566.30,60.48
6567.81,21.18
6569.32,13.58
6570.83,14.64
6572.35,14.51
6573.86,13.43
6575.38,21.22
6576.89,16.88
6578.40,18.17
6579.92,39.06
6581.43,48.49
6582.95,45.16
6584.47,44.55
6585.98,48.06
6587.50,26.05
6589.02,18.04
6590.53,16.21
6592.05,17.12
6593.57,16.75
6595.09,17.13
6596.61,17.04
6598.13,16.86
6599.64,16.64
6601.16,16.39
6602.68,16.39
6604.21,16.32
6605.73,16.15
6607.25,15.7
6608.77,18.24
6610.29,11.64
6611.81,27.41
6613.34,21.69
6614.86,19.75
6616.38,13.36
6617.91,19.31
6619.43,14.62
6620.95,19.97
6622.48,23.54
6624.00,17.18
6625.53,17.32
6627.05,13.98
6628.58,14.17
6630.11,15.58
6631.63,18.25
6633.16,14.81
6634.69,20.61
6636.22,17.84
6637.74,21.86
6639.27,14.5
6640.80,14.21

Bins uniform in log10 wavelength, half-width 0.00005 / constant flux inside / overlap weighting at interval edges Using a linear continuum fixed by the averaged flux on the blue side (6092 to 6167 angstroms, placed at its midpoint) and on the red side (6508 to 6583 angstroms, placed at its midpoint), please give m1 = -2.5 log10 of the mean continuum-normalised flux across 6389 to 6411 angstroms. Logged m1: 0.34 mag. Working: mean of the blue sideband 16.4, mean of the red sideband 25.8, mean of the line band 16.5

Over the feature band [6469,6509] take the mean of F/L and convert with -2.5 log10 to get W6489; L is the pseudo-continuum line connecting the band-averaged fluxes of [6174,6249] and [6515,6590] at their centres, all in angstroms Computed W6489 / 0.49 mag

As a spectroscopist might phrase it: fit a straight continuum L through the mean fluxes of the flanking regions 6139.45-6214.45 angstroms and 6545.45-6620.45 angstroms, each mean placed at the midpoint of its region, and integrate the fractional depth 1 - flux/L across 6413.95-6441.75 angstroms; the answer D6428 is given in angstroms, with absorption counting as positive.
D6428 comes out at 8.0 angstroms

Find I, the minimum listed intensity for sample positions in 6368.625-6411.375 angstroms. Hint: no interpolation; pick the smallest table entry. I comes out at 12.26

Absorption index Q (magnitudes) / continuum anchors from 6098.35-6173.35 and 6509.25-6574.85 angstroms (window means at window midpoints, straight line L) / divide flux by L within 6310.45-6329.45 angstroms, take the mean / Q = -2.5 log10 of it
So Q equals 0.249 mag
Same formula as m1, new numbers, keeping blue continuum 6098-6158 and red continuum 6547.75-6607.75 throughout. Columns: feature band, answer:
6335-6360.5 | 0.39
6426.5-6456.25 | 0.49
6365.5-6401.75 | 0.39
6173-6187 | 0.16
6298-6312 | 0.22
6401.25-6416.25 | 0.47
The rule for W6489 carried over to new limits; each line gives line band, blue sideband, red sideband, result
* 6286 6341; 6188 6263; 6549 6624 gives 0.101 mag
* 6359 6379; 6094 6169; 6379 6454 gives -0.093 mag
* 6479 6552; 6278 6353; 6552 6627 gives 0.382 mag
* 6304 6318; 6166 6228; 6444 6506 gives -0.056 mag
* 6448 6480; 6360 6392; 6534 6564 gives 0.434 mag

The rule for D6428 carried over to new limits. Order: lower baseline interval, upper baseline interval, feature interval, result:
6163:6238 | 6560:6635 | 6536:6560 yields 1.9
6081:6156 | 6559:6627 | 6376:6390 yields 4.2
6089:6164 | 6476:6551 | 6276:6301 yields 0.2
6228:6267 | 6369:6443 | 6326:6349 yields -0.2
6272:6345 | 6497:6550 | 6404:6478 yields 4.1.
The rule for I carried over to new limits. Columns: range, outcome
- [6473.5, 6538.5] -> 10.44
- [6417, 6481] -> 12.56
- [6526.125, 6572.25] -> 13.44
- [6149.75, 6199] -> 12.63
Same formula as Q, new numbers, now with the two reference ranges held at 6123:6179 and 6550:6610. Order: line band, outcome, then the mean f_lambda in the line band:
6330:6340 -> 0.33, 16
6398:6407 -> 0.34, 17.3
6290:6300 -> 0.17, 17.4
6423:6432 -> 0.40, 17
